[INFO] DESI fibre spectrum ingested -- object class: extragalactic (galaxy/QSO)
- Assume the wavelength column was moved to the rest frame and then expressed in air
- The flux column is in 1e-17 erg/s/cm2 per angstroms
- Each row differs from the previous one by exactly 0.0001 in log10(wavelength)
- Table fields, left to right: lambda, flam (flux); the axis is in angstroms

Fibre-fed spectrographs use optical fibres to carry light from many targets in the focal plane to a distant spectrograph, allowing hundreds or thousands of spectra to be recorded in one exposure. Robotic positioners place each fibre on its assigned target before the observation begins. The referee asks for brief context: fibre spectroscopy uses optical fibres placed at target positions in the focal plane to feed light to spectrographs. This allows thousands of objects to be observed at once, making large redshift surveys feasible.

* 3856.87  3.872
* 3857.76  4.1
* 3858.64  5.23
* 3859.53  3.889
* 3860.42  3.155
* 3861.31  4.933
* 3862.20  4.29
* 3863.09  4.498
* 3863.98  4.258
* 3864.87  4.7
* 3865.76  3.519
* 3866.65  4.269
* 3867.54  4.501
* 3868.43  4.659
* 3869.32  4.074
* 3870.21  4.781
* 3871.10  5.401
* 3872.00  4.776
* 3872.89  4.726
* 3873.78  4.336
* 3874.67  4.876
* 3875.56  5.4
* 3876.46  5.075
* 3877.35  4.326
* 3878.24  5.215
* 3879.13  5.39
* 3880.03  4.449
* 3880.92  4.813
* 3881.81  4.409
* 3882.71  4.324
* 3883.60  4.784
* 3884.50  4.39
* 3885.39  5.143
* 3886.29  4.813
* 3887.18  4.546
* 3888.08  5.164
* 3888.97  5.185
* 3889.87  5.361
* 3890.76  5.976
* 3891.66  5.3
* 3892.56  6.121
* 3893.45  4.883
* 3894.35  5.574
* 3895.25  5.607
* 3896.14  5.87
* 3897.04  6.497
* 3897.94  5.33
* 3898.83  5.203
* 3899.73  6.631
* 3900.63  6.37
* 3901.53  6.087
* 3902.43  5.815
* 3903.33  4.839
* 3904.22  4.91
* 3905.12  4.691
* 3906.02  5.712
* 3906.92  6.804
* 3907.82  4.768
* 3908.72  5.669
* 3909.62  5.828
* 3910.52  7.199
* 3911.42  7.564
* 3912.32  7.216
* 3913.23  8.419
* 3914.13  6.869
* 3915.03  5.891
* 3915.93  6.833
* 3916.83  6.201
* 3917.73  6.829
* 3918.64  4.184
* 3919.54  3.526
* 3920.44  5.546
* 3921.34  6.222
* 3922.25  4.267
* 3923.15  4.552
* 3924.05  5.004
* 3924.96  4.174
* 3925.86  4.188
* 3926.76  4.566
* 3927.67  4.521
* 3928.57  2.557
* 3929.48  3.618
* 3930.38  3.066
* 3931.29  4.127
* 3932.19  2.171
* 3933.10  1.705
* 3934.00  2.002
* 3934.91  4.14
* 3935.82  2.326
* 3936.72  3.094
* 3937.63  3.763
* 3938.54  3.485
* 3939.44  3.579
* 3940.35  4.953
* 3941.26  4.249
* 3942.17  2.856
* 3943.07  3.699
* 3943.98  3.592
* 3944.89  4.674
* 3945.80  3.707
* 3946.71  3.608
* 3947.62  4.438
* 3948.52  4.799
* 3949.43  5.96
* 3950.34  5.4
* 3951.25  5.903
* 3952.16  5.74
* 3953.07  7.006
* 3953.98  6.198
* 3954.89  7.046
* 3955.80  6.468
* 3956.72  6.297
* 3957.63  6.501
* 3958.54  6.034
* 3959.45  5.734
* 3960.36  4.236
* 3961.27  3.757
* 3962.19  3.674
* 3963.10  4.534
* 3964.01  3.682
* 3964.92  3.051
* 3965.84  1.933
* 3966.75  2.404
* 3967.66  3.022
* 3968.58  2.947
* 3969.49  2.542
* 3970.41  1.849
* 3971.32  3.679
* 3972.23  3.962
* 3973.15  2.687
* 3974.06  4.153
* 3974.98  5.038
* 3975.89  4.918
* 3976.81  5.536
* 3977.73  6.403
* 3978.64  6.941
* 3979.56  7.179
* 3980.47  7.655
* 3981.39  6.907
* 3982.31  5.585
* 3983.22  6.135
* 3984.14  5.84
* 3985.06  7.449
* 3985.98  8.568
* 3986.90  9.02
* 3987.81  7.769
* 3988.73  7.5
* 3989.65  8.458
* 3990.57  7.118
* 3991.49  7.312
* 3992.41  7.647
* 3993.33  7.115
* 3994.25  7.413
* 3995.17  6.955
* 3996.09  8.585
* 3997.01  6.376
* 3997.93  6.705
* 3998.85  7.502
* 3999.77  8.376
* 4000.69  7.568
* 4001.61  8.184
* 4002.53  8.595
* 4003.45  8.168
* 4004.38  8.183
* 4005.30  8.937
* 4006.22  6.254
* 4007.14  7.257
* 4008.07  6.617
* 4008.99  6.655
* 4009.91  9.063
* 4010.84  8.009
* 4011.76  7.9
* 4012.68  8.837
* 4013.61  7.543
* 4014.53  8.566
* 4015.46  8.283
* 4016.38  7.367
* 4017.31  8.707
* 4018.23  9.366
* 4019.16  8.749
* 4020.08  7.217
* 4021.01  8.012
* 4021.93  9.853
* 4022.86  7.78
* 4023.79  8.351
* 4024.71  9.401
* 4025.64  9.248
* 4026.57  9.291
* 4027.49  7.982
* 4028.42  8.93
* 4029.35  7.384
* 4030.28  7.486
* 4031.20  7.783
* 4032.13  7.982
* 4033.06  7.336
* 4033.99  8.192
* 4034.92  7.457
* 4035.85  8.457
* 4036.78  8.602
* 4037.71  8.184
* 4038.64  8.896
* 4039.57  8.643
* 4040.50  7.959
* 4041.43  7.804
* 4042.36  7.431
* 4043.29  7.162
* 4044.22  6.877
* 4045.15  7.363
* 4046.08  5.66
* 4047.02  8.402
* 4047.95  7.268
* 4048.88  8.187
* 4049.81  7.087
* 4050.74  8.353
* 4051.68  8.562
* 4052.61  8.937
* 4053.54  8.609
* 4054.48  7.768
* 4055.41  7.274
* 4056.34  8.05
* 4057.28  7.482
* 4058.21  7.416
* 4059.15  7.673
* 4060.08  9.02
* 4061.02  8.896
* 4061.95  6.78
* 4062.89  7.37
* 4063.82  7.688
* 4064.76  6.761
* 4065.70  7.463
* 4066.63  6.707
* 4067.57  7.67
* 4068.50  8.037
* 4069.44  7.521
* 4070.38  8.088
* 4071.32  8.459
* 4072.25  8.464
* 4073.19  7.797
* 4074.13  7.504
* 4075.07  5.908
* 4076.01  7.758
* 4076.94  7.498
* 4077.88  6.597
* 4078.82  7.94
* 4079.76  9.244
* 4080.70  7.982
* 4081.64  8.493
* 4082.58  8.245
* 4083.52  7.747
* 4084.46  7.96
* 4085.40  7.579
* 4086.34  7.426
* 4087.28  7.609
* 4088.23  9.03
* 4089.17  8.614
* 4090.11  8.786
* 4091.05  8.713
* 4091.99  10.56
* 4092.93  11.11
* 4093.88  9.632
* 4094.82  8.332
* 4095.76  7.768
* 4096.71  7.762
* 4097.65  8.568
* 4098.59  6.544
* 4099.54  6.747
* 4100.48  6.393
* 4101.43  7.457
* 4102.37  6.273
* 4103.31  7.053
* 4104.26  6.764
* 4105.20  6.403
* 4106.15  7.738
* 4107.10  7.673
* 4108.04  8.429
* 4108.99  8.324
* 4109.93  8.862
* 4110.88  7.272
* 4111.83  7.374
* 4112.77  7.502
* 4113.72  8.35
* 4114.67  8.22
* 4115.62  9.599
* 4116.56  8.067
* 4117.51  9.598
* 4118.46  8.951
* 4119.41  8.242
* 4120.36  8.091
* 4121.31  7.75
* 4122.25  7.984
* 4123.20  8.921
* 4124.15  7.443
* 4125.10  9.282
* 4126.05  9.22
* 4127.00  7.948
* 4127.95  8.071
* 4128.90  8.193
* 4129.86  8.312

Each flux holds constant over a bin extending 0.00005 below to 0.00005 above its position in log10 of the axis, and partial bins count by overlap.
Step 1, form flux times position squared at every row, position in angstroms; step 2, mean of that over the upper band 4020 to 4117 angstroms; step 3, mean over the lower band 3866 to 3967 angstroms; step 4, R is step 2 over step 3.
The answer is 1.75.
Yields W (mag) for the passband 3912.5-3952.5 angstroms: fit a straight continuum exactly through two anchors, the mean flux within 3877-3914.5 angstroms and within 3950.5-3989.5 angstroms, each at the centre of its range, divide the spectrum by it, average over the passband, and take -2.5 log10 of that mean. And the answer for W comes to 0.22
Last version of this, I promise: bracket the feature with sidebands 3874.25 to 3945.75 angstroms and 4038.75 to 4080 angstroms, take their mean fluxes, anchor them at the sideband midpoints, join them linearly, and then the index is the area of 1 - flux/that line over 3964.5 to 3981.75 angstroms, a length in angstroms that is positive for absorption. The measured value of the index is 5.0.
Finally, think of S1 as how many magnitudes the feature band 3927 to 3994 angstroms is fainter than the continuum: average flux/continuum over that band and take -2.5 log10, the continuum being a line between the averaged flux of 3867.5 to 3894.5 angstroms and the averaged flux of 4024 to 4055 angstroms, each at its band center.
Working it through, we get 0.31 mag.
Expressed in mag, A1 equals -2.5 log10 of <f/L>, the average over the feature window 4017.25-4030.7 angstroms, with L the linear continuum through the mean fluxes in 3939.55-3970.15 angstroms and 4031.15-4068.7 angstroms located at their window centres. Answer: -0.23 mag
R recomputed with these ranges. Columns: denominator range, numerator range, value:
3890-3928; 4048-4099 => 1.54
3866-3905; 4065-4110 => 1.71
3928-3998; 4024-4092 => 1.65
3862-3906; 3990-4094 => 1.71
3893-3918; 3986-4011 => 1.33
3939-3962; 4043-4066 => 1.61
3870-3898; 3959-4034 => 1.42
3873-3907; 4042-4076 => 1.59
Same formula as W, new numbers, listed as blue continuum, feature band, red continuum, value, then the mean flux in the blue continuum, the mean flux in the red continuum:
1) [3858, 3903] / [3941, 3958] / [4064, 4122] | 0.15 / 4.98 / 7.95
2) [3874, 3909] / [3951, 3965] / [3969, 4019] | 0.18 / 5.28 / 6.99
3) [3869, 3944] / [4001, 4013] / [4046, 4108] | -0.19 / 4.92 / 7.85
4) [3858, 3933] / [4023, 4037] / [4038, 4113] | -0.16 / 5.06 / 7.84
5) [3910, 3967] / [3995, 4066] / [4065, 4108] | -0.20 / 4.7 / 7.86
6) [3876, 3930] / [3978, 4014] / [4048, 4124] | -0.13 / 5.36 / 7.96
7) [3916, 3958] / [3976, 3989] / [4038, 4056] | -0.18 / 4.51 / 7.81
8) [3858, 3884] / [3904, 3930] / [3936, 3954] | -0.21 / 4.59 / 4.46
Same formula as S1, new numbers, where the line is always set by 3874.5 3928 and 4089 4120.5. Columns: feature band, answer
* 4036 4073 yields -0.05 mag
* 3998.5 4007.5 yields -0.17 mag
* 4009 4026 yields -0.20 mag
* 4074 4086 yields 0.01 mag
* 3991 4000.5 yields -0.11 mag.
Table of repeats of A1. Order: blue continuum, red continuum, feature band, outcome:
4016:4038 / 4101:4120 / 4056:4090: 0.039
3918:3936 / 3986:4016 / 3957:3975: 0.481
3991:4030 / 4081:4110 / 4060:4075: 0.045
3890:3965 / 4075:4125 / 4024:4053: -0.153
